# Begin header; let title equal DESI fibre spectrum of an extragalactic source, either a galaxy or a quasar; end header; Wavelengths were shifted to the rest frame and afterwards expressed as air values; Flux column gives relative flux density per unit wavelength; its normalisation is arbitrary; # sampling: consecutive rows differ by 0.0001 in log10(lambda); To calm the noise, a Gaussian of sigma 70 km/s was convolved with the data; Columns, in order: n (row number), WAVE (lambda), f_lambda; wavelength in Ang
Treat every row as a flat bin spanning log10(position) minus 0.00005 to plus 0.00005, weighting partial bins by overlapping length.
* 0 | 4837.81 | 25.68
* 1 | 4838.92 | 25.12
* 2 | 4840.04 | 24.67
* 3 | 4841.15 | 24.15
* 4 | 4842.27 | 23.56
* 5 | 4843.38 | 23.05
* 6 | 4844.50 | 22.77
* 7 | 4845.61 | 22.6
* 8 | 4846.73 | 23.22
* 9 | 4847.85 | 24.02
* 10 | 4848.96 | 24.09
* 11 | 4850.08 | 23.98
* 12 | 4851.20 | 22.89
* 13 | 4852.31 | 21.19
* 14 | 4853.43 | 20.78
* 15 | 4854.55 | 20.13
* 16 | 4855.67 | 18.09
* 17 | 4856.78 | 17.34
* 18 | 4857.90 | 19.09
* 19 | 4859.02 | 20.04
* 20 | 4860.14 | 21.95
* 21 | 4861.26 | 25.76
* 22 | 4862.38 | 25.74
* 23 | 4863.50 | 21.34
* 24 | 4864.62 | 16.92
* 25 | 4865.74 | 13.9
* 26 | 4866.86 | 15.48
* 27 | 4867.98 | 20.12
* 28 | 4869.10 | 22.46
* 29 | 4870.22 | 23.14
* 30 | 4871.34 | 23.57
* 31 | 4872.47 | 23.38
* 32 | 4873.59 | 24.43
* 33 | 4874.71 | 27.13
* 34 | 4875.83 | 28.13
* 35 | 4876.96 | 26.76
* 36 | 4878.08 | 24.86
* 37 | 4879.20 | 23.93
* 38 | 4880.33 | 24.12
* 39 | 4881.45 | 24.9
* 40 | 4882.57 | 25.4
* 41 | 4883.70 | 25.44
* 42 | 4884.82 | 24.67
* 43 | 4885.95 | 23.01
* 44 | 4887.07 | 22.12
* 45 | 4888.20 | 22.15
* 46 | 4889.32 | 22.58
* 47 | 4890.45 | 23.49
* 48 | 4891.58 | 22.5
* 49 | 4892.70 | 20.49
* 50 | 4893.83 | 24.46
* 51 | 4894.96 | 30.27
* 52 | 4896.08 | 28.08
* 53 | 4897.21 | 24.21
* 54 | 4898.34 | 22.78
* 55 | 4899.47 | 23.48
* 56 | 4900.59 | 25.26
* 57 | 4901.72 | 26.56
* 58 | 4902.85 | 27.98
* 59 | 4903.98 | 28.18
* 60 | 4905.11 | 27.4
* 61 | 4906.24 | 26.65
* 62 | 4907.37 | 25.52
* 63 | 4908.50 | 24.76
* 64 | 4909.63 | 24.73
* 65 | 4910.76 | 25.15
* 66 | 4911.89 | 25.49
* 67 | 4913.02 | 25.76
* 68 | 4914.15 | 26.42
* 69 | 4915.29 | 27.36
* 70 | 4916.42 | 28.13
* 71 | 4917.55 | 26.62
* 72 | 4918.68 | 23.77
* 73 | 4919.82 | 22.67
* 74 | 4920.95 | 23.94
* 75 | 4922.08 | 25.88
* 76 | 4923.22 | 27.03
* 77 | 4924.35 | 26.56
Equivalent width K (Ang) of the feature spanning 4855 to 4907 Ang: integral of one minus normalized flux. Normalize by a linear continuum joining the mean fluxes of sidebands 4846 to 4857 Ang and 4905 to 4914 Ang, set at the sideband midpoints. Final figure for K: 0.6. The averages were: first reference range 21.7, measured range 23.5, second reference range 25.6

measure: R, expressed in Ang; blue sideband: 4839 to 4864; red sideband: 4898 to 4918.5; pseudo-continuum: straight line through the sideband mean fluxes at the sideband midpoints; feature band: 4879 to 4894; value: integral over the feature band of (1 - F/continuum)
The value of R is 0.7 Ang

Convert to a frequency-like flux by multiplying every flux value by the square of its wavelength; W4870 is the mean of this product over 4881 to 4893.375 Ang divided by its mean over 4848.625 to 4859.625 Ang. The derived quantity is 1.14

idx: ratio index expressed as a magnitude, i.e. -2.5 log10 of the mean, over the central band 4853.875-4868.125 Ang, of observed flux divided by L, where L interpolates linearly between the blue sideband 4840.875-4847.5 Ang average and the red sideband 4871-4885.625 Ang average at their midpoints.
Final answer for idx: 0.22 mag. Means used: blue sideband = 23.2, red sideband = 25.1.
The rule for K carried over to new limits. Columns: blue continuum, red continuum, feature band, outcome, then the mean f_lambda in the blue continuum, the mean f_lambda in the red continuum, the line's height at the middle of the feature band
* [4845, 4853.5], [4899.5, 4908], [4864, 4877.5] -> 1.3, 23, 26.6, 24.4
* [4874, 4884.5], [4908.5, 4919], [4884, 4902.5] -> 1.1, 25.6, 25.9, 25.7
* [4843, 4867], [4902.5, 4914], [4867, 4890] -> -0.6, 21.2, 26.1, 23.4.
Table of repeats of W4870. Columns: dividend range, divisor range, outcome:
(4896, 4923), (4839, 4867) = 1.22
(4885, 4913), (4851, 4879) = 1.16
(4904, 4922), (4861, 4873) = 1.25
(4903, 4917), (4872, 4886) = 1.06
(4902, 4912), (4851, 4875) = 1.27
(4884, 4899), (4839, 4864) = 1.09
